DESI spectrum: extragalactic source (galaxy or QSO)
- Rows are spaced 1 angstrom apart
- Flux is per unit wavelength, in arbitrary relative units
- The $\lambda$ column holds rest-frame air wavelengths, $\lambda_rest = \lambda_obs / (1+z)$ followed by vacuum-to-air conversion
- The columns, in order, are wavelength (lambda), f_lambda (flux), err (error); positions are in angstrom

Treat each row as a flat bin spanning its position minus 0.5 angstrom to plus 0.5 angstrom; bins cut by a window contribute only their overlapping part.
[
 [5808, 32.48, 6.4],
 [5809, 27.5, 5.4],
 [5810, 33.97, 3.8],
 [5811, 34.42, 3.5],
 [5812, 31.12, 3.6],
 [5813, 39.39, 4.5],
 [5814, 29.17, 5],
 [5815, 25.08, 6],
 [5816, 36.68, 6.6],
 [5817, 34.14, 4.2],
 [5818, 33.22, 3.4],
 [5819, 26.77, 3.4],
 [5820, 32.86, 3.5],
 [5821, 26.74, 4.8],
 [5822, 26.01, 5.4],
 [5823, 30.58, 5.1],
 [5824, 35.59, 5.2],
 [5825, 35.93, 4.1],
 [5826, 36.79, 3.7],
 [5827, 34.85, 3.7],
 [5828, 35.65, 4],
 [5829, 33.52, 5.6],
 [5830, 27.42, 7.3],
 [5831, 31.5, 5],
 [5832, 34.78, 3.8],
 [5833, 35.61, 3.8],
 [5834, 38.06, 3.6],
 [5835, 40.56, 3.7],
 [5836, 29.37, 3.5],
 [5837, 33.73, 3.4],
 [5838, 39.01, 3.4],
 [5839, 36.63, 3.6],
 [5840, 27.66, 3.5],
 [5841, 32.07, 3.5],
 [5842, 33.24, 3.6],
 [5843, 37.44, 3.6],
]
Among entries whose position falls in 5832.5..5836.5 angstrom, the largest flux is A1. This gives 40.56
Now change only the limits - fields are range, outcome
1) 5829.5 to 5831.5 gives 31.5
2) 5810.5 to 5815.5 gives 39.39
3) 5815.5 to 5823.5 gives 36.68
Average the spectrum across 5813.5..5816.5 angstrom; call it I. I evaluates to 30.3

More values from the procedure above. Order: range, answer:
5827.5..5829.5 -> 34.6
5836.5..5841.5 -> 33.8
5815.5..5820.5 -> 32.7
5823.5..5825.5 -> 35.8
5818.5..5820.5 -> 29.8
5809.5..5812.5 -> 33.2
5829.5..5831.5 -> 29.5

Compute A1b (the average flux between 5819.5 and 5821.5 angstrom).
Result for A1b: 29.8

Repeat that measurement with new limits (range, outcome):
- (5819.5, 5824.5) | 30.4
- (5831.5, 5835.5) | 37.3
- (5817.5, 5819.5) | 30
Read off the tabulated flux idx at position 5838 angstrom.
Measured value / 39.01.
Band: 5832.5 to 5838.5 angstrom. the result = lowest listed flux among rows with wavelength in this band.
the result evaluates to 29.37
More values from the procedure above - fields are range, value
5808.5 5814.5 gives 27.5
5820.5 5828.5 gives 26.01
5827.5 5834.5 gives 27.42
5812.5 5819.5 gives 25.08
